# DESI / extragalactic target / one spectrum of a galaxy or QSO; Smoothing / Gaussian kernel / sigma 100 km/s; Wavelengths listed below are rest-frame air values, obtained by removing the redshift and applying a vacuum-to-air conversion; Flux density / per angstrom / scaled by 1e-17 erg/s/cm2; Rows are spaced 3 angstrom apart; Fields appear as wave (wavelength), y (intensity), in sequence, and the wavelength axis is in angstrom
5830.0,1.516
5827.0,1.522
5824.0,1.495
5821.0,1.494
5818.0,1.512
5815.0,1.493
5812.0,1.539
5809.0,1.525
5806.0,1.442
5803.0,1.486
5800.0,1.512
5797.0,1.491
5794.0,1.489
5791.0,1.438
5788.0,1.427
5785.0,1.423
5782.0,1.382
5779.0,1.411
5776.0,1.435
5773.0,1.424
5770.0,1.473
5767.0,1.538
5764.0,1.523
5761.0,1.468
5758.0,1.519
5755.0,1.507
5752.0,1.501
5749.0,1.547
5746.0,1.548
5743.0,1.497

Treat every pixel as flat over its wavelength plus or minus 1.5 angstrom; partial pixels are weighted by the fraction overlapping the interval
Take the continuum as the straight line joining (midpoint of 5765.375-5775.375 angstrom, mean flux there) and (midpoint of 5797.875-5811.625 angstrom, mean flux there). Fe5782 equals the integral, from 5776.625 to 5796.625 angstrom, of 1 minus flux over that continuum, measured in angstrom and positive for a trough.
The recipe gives 0.7 angstrom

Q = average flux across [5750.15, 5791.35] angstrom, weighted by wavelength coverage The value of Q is 1.46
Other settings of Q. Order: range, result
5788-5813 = 1.49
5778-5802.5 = 1.45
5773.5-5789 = 1.42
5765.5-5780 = 1.46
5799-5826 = 1.5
